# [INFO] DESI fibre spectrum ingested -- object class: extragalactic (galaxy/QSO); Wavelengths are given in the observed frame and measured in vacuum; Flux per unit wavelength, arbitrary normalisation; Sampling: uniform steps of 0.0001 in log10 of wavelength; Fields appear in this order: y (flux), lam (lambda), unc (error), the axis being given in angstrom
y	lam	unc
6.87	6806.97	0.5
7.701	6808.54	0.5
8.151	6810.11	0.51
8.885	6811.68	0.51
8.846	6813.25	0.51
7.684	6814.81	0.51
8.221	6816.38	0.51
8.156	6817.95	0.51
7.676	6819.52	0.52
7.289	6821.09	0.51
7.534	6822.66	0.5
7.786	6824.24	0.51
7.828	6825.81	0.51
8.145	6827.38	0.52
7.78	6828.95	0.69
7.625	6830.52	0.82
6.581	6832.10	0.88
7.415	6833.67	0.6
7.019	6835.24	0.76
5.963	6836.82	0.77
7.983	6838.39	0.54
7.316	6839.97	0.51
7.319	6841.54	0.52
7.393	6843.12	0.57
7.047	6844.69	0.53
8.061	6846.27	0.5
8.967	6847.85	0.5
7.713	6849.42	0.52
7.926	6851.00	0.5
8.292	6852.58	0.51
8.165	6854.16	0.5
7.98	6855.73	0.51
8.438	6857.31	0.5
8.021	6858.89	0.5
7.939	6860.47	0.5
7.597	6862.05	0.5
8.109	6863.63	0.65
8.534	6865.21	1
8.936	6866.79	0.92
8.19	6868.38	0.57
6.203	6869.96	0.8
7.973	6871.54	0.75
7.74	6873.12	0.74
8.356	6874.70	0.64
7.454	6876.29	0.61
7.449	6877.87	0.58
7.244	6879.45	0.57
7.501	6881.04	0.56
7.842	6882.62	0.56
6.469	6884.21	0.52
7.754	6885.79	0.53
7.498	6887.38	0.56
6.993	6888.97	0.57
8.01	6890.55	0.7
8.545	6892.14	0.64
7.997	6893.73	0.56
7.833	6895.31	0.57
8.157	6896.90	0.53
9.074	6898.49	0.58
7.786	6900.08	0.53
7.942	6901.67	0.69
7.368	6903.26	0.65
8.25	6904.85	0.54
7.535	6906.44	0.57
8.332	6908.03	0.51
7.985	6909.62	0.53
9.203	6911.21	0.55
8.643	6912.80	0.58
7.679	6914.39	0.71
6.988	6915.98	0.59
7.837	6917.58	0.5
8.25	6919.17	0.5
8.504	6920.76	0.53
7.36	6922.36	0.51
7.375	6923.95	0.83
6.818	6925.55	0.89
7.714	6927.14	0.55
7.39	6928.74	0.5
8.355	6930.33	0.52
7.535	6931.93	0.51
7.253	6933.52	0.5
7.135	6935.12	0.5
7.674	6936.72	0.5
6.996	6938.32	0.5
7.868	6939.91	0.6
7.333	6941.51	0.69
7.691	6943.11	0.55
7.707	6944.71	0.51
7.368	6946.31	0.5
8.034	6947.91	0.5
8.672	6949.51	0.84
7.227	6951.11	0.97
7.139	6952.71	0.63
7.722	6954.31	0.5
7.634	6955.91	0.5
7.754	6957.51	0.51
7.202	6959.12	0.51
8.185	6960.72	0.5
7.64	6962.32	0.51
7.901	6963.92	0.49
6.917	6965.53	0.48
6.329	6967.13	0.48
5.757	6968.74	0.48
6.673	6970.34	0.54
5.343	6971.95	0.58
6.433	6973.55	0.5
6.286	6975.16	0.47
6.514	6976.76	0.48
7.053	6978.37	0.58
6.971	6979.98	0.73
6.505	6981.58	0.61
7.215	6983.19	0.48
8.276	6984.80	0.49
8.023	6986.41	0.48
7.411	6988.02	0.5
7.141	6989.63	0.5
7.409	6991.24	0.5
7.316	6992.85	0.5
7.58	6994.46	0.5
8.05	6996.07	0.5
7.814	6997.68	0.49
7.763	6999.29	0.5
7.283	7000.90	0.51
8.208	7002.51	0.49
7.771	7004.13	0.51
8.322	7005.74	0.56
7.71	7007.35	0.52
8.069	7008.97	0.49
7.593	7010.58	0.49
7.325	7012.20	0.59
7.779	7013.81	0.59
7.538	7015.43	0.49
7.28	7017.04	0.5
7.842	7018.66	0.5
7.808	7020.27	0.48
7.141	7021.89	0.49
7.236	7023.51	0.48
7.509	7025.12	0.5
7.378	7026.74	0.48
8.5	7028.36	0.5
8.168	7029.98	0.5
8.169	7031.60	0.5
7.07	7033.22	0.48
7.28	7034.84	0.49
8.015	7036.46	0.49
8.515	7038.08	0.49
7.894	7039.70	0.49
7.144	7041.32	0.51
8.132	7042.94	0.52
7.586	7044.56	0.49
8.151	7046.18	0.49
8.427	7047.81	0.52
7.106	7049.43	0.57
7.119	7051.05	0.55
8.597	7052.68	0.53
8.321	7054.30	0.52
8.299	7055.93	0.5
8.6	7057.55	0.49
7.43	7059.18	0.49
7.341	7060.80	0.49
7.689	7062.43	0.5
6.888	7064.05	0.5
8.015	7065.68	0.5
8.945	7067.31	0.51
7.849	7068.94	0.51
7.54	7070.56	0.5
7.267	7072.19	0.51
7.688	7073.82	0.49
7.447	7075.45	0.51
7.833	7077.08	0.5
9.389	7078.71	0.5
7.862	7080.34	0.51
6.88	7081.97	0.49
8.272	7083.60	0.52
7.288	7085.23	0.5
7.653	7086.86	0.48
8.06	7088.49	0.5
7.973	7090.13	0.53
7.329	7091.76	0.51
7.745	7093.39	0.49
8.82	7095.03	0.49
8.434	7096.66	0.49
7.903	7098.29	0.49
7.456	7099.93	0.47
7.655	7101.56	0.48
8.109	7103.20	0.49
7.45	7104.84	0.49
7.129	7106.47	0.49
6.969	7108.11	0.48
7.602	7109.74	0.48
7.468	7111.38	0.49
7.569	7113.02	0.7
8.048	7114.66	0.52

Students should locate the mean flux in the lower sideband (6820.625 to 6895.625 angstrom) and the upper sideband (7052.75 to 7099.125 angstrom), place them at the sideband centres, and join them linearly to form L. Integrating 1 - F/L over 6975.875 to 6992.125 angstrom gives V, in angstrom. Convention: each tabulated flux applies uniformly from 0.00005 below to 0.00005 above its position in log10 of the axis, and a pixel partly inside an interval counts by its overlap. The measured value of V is 1.2 angstrom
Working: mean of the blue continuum 7.7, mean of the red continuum 7.9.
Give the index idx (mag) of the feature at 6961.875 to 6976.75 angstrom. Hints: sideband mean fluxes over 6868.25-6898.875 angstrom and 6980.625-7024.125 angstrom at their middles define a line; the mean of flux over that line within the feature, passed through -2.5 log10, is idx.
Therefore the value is 0.16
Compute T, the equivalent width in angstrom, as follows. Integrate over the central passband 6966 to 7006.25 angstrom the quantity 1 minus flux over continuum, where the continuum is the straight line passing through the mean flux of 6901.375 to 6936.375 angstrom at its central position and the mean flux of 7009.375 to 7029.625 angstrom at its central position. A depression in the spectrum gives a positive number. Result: 2.6 angstrom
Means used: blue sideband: 7.79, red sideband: 7.6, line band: 7.17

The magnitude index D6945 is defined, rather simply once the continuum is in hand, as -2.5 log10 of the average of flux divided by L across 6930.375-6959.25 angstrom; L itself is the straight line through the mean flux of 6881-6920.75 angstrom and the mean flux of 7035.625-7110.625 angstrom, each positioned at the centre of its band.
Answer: 0.04 mag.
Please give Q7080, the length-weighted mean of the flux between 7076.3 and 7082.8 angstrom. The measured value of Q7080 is 7.99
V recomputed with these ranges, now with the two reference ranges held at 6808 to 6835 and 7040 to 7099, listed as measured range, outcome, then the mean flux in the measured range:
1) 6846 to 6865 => -0.69 angstrom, 8.12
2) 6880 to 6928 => 0.00 angstrom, 7.84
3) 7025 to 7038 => 0.07 angstrom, 7.81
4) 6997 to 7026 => 0.70 angstrom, 7.67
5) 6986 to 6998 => 0.43 angstrom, 7.57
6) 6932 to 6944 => 0.63 angstrom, 7.43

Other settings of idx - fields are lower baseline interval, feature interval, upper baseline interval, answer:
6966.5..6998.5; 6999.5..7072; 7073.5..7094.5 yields -0.05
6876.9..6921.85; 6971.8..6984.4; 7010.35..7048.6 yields 0.17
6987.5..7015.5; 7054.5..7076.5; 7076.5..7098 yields 0.02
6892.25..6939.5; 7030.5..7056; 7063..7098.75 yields 0.00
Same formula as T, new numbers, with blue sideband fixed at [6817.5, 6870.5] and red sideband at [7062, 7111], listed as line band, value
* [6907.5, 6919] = -0.52 angstrom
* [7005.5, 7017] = 0.08 angstrom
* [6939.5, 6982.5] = 3.22 angstrom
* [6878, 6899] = 0.02 angstrom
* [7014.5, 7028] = 0.45 angstrom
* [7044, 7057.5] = -0.40 angstrom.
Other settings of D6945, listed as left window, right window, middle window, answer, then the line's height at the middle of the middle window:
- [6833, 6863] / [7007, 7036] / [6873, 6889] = 0.030 mag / 7.7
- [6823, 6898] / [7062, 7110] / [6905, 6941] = -0.002 mag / 7.74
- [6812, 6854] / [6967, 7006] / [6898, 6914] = -0.102 mag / 7.45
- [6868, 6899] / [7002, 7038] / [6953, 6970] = 0.062 mag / 7.71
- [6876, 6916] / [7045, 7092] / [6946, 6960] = 0.027 mag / 7.85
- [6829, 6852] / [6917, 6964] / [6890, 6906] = -0.072 mag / 7.57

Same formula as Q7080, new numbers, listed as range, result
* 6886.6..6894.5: 7.81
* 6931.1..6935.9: 7.31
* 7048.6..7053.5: 7.62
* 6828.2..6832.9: 7.32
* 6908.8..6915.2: 8.38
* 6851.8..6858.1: 8.22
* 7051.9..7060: 8.25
